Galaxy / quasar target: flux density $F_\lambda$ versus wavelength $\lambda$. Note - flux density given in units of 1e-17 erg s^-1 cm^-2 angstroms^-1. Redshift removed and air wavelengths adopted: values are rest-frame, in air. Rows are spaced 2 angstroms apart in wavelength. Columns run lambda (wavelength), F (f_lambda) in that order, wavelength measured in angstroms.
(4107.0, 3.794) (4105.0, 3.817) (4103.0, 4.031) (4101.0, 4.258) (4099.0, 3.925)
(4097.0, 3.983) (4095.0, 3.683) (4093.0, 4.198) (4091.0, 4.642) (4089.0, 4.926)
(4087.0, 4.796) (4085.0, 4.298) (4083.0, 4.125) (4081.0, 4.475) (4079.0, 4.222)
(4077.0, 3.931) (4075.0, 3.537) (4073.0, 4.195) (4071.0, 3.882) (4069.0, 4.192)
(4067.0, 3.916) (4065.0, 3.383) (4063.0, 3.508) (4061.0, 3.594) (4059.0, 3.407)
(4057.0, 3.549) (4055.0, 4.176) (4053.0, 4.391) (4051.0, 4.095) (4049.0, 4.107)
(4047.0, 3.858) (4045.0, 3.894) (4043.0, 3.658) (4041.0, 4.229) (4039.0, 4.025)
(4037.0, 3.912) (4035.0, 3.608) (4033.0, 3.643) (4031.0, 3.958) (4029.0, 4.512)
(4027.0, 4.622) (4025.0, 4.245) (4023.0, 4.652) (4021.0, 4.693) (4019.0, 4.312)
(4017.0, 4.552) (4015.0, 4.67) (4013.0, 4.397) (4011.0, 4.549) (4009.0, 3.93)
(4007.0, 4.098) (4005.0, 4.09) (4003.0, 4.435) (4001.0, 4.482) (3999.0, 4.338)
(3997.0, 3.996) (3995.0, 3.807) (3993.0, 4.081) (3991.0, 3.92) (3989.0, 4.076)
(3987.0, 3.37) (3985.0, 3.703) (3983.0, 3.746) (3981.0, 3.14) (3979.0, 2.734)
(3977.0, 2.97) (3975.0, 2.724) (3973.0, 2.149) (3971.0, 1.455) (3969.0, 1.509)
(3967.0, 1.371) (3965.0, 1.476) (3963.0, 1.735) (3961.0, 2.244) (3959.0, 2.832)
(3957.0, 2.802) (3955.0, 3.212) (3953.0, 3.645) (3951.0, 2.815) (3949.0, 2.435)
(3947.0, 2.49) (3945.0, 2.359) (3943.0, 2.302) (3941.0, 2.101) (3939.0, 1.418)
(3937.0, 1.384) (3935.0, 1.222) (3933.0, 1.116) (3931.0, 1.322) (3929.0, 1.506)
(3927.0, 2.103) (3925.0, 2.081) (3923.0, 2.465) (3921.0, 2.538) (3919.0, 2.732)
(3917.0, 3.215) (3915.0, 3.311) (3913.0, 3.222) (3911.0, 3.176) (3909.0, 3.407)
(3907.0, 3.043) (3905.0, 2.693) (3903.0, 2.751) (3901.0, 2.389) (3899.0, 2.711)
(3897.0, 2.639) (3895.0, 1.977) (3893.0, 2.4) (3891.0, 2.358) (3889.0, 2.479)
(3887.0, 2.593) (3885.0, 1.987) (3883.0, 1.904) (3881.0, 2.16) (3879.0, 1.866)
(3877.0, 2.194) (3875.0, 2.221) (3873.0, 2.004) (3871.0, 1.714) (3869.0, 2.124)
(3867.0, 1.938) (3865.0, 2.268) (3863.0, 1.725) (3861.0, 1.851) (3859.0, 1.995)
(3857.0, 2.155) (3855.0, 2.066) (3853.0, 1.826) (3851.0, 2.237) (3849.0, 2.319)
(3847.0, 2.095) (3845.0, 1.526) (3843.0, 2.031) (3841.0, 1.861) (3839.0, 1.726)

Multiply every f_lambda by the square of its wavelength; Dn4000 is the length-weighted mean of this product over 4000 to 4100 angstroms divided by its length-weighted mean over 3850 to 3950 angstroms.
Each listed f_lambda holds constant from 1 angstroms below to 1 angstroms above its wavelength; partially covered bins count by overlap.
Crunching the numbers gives 1.98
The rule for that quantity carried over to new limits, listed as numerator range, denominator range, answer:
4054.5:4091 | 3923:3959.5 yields 1.97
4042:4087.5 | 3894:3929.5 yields 1.59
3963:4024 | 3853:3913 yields 1.63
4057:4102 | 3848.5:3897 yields 2.13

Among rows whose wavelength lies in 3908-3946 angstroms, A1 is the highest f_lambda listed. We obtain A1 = 3.407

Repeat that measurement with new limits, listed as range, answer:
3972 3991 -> 4.076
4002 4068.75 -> 4.693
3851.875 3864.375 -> 2.155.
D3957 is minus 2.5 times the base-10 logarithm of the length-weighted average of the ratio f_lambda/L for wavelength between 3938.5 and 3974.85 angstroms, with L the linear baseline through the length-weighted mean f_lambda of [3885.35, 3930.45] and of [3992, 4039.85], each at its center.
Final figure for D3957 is 0.416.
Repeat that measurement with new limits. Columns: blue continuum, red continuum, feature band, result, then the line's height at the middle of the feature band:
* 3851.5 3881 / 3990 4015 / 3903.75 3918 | -0.16 mag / 2.72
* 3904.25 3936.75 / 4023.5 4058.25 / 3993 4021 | -0.20 mag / 3.58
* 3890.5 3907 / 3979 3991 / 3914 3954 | 0.30 mag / 2.95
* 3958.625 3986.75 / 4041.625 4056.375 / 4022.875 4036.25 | -0.15 mag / 3.61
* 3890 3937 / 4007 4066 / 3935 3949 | 0.38 mag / 2.81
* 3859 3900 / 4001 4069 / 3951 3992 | 0.20 mag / 3.3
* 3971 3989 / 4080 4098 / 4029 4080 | 0.01 mag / 3.93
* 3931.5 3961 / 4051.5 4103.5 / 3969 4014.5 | -0.23 mag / 2.89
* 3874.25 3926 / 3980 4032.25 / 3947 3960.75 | 0.17 mag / 3.37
